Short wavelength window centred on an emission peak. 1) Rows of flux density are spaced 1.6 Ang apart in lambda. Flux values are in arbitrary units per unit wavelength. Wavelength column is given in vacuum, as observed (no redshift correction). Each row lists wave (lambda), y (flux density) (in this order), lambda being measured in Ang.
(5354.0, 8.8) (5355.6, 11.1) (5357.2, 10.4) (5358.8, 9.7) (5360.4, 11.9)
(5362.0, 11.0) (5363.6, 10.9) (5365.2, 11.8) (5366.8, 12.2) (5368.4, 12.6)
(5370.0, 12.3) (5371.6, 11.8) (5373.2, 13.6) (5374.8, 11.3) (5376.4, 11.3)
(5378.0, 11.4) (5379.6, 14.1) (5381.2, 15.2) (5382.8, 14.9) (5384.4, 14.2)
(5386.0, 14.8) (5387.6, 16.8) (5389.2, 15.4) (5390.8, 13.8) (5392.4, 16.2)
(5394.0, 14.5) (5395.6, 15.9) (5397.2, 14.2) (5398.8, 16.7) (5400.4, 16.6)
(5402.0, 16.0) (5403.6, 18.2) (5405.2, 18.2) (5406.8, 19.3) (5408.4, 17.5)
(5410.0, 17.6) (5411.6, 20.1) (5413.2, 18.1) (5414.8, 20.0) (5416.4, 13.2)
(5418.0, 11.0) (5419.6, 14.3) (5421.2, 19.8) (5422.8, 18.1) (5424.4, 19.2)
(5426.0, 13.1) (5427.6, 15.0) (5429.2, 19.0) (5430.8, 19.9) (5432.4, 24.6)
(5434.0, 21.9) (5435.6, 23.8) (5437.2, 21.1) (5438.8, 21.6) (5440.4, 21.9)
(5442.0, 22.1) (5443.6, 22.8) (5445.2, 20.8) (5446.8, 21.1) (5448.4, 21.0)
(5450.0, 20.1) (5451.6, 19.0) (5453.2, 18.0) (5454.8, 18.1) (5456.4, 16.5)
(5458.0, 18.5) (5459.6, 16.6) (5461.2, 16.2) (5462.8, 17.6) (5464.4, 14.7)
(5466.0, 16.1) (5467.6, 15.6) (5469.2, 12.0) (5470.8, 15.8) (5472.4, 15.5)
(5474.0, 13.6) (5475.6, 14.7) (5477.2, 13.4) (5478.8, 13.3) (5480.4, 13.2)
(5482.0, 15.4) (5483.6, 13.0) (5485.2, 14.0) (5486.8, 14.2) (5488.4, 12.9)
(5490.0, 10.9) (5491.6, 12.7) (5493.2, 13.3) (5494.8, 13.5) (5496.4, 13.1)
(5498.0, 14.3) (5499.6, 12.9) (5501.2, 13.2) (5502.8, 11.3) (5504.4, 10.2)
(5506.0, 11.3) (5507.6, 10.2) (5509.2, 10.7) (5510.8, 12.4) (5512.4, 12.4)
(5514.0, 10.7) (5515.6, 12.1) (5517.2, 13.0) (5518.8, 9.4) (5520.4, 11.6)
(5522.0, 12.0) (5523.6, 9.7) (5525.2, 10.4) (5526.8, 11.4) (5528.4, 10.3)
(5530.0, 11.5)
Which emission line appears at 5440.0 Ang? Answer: C IV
